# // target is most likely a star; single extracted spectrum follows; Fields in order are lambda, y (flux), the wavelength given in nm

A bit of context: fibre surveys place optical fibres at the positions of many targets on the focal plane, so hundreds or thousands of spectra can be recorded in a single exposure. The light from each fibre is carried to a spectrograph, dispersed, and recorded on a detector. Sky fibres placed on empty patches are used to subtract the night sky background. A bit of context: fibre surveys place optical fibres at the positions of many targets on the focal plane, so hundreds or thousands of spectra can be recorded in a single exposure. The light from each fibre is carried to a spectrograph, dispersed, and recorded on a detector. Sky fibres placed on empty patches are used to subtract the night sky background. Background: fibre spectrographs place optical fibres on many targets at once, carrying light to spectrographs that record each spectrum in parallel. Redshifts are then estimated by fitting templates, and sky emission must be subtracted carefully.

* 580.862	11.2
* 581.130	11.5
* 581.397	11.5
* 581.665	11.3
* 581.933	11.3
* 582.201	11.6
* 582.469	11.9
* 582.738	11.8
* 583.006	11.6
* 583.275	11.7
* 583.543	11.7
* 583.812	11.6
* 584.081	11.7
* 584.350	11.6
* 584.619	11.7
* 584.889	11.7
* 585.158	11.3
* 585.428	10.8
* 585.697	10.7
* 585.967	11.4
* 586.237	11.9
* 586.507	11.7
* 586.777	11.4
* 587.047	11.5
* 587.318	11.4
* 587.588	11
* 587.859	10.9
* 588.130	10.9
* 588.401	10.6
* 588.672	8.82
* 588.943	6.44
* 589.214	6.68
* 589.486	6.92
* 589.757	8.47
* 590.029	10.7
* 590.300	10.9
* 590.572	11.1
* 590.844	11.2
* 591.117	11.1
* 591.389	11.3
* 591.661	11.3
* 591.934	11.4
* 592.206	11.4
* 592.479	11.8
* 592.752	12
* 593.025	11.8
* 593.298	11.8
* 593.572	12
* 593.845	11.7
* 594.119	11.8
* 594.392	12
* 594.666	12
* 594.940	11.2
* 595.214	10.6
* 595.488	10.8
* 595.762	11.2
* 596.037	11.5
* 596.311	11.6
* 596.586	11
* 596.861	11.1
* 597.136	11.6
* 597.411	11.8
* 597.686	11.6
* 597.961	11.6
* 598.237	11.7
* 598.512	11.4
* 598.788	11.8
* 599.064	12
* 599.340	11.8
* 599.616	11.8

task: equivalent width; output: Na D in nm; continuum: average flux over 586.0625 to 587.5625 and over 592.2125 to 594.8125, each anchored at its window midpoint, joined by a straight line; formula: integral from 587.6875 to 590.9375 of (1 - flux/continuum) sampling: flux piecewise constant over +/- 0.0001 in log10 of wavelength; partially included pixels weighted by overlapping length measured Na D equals 0.611 nm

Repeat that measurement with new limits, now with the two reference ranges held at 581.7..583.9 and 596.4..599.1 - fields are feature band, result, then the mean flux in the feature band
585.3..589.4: 0.44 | 10.4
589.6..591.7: 0.16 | 10.7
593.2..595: -0.04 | 11.8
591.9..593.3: -0.02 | 11.7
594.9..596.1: 0.06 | 11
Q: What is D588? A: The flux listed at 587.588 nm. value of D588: 11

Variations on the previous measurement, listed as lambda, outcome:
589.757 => 8.47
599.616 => 11.8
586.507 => 11.7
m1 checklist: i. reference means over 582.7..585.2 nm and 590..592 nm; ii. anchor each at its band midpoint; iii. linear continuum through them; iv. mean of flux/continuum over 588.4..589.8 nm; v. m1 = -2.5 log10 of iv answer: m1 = 0.41 mag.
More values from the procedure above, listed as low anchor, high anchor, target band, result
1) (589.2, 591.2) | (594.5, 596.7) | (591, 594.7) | -0.115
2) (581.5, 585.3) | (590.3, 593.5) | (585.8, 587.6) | 0.005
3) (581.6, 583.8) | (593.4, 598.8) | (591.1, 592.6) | 0.012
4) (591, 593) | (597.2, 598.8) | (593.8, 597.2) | 0.019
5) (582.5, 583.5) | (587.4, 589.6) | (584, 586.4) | -0.074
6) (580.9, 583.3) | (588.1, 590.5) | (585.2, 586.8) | -0.121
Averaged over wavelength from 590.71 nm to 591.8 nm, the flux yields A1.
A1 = 11.2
